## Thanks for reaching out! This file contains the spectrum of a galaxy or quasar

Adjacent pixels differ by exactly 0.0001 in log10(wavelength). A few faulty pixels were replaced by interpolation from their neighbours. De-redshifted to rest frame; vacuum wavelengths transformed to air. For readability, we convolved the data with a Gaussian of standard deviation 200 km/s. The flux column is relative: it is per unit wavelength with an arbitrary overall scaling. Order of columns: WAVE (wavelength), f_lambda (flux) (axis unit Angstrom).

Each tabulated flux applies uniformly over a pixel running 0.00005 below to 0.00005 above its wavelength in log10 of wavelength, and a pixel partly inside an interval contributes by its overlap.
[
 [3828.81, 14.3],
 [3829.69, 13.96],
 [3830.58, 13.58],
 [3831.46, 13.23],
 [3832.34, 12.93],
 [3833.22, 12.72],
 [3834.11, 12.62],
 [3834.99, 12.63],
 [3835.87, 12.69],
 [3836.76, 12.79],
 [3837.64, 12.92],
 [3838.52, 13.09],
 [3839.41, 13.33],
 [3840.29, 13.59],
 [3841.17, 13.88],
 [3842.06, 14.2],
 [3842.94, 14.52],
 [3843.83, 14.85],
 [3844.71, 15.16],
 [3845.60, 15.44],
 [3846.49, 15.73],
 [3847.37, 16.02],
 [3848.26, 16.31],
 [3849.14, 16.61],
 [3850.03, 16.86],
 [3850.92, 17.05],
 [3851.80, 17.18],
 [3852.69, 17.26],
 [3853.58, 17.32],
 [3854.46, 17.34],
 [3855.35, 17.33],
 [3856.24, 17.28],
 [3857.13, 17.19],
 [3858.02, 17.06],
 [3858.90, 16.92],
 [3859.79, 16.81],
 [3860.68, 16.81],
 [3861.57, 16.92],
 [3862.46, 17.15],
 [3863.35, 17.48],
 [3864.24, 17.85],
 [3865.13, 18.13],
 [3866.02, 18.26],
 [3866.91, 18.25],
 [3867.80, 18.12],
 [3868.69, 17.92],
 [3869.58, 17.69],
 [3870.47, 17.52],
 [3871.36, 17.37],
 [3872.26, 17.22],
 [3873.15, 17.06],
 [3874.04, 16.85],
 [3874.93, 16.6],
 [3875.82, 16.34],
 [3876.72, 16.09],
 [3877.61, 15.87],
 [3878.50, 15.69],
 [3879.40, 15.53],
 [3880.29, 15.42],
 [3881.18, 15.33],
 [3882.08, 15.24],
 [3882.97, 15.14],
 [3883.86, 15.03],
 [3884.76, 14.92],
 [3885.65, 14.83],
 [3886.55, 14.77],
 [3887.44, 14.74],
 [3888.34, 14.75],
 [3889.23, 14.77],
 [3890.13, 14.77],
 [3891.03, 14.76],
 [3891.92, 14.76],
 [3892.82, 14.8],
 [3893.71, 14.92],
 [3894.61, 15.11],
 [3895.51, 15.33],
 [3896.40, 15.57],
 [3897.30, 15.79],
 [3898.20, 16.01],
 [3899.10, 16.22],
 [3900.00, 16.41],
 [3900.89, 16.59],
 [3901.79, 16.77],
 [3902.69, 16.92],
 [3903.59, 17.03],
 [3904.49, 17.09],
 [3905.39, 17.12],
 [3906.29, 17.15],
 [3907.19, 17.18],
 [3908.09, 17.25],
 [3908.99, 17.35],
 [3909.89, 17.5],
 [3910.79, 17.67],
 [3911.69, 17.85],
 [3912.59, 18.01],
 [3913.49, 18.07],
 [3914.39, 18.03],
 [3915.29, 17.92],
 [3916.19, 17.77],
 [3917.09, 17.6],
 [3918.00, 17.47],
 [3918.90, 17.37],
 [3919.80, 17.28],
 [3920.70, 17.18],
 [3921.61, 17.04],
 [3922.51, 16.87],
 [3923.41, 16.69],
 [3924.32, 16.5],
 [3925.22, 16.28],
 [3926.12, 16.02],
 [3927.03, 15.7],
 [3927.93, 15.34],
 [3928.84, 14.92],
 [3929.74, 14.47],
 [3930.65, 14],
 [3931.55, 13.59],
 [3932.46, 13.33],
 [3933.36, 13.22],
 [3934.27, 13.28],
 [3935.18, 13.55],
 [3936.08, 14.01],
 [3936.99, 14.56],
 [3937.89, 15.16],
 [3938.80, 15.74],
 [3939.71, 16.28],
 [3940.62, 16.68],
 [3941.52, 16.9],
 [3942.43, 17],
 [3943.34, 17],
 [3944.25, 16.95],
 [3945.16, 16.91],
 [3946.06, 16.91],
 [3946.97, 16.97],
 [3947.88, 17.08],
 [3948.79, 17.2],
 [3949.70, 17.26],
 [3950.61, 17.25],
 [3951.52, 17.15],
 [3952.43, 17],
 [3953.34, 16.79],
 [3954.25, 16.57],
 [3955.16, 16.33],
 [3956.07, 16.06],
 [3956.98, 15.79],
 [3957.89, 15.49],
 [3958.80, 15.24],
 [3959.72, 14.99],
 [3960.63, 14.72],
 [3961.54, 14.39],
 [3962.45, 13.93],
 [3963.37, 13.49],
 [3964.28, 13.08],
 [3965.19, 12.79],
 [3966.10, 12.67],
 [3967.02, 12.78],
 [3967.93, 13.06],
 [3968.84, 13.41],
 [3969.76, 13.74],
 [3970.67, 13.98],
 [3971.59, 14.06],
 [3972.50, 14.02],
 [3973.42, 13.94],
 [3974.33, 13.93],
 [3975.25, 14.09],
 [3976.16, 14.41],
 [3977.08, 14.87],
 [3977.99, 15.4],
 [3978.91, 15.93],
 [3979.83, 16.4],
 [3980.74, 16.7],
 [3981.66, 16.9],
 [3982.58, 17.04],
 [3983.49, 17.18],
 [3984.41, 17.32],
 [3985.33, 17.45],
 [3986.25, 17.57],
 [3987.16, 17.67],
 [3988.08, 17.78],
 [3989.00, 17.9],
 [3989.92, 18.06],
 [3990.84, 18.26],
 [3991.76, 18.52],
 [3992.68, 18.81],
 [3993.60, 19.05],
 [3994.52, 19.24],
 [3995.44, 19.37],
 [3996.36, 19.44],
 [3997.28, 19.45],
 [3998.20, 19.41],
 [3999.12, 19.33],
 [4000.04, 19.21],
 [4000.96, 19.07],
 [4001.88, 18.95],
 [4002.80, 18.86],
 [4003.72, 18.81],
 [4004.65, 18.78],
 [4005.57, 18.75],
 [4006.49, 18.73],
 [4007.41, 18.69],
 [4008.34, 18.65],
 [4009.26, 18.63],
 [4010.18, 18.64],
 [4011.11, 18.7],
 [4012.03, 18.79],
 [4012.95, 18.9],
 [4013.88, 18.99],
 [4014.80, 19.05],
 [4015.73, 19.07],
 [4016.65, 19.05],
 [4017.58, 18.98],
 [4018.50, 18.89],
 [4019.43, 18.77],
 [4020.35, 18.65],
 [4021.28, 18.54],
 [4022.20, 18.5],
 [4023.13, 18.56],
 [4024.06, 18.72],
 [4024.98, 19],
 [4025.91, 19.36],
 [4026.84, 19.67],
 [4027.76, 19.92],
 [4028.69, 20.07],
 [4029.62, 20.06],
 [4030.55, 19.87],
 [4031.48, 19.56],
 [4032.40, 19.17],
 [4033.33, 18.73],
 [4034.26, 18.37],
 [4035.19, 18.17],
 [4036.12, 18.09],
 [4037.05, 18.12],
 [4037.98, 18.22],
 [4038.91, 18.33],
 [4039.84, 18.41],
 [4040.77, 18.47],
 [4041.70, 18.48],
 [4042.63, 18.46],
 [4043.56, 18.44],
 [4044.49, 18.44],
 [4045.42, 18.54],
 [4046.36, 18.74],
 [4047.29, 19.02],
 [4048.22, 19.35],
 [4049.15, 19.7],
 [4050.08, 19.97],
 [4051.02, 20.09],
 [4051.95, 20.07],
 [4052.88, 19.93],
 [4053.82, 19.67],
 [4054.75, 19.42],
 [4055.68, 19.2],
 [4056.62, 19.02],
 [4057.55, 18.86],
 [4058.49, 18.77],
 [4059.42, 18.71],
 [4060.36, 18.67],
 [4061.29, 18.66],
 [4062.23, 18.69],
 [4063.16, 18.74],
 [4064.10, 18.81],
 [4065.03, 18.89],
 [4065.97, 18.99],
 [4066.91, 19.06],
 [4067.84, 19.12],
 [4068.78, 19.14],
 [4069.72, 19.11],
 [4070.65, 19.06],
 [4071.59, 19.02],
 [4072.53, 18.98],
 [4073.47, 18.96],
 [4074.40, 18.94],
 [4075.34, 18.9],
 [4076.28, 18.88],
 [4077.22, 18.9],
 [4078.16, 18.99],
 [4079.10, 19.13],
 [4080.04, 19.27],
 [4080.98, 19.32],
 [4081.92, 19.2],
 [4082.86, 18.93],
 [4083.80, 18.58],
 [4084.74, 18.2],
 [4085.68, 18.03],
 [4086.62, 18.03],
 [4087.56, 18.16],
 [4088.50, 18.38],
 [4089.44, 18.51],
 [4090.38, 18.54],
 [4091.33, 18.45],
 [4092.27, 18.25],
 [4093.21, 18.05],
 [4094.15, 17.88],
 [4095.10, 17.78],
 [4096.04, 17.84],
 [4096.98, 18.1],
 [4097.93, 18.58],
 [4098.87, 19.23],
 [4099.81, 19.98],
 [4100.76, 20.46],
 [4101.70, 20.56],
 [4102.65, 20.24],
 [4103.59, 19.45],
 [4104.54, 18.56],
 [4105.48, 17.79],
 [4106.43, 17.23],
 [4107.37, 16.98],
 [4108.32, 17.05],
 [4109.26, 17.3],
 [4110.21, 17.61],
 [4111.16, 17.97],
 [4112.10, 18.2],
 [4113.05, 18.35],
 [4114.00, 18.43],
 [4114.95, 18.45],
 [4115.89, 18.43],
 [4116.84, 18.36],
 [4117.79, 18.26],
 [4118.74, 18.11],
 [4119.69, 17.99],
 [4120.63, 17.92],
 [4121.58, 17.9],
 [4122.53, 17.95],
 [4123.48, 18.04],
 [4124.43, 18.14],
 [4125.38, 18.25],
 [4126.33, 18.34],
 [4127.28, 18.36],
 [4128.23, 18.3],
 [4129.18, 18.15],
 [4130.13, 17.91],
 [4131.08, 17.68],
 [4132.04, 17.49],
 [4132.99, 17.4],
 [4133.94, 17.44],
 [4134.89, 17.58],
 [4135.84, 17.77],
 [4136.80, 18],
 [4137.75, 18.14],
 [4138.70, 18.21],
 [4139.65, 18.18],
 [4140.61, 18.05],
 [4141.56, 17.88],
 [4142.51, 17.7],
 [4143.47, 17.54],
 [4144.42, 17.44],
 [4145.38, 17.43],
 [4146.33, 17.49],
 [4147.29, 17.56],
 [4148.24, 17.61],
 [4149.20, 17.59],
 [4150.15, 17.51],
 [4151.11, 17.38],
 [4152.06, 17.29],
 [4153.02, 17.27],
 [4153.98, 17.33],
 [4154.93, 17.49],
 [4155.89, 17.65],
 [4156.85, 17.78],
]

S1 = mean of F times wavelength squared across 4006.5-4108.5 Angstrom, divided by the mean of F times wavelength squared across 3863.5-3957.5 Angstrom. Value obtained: 1.25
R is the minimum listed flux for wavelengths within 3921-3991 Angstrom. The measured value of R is 12.67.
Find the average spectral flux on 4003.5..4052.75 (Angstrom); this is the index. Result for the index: 18.9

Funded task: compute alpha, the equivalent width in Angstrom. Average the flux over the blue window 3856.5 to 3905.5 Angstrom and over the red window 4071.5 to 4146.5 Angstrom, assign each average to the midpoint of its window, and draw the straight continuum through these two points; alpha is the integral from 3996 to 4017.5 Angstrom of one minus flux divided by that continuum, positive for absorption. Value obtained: -1.9 Angstrom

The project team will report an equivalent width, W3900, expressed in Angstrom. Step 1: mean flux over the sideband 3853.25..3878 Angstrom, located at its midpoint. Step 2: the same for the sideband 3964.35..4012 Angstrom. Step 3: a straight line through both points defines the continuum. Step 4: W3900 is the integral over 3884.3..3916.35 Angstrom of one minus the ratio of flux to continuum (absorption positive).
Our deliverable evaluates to 1.66 Angstrom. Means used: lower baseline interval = 17.2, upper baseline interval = 17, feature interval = 16.3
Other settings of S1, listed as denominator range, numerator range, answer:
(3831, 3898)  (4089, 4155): 1.31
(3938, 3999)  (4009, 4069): 1.21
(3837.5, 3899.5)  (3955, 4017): 1.12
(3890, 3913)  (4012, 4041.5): 1.23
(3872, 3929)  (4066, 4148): 1.25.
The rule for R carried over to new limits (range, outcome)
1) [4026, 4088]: 18.03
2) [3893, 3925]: 14.92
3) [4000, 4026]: 18.5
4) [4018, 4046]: 18.09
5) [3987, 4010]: 17.67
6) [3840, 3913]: 13.59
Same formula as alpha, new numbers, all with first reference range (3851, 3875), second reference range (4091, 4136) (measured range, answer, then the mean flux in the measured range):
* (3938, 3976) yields 5.0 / 15.3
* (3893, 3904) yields 0.9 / 16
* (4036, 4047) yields -0.3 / 18.4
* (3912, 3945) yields 2.9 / 16.1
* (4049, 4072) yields -1.4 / 19.2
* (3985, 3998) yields -0.5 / 18.5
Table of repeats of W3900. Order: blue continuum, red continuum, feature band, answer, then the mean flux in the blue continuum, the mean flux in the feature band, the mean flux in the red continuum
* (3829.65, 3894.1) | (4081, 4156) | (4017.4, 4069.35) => -4.7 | 15.7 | 19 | 18.1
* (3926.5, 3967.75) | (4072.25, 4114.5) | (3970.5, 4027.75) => -5.0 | 15.3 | 17.9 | 18.6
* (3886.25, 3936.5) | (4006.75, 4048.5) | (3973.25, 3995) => 1.1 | 16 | 16.9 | 18.8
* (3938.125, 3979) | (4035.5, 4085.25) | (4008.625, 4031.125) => -2.0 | 15.3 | 19.1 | 18.9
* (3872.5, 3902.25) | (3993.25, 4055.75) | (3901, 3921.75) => -1.6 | 15.6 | 17.4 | 19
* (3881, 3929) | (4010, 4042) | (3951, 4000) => 4.7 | 16.3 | 16.1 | 18.9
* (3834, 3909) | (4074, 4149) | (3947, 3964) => 0.9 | 16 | 15.9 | 18.3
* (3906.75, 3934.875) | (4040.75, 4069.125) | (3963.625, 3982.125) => 3.3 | 16.4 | 14.3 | 19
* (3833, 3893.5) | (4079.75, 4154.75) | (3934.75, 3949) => 0.3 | 15.8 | 16.2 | 18.1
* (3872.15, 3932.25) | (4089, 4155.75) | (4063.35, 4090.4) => -1.8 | 16.2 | 18.8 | 18.1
